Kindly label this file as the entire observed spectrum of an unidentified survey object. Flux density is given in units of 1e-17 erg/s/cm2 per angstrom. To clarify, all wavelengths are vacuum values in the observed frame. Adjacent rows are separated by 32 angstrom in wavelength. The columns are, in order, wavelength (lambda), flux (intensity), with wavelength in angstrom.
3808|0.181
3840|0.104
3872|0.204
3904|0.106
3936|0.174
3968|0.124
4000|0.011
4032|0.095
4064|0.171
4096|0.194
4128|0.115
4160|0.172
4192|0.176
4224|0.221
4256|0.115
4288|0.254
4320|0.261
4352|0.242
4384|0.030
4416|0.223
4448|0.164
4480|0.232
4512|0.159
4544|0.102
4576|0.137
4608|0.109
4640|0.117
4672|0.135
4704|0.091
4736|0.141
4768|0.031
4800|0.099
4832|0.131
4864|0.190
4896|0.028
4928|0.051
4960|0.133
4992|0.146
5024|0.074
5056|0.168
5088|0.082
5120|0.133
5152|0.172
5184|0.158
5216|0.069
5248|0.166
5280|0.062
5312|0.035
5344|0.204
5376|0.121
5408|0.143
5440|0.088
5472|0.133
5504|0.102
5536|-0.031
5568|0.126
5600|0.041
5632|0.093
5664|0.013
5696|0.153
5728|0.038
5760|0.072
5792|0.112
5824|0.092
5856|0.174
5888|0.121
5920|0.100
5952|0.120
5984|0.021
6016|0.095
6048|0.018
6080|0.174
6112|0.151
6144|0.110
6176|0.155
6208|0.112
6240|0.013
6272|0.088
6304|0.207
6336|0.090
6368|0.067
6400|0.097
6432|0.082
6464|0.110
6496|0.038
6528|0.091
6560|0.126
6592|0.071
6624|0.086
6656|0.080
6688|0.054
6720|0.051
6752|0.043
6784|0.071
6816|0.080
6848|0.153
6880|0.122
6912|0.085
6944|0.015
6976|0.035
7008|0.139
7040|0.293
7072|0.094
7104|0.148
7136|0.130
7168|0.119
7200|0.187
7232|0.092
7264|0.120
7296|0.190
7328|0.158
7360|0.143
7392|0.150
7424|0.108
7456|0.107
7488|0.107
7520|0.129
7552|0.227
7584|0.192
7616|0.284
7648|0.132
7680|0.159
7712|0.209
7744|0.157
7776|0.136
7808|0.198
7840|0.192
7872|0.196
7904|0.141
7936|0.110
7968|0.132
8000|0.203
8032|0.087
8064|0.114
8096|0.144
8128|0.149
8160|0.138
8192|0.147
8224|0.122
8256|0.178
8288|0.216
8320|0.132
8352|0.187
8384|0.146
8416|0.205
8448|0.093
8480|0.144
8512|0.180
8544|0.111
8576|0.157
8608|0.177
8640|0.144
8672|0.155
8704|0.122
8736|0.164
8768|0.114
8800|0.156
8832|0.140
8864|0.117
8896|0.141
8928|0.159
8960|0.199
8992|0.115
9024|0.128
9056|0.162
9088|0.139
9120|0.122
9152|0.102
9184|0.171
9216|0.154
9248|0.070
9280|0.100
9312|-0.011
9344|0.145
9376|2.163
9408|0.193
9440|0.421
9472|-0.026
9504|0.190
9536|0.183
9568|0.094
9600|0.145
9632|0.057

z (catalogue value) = 0.887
